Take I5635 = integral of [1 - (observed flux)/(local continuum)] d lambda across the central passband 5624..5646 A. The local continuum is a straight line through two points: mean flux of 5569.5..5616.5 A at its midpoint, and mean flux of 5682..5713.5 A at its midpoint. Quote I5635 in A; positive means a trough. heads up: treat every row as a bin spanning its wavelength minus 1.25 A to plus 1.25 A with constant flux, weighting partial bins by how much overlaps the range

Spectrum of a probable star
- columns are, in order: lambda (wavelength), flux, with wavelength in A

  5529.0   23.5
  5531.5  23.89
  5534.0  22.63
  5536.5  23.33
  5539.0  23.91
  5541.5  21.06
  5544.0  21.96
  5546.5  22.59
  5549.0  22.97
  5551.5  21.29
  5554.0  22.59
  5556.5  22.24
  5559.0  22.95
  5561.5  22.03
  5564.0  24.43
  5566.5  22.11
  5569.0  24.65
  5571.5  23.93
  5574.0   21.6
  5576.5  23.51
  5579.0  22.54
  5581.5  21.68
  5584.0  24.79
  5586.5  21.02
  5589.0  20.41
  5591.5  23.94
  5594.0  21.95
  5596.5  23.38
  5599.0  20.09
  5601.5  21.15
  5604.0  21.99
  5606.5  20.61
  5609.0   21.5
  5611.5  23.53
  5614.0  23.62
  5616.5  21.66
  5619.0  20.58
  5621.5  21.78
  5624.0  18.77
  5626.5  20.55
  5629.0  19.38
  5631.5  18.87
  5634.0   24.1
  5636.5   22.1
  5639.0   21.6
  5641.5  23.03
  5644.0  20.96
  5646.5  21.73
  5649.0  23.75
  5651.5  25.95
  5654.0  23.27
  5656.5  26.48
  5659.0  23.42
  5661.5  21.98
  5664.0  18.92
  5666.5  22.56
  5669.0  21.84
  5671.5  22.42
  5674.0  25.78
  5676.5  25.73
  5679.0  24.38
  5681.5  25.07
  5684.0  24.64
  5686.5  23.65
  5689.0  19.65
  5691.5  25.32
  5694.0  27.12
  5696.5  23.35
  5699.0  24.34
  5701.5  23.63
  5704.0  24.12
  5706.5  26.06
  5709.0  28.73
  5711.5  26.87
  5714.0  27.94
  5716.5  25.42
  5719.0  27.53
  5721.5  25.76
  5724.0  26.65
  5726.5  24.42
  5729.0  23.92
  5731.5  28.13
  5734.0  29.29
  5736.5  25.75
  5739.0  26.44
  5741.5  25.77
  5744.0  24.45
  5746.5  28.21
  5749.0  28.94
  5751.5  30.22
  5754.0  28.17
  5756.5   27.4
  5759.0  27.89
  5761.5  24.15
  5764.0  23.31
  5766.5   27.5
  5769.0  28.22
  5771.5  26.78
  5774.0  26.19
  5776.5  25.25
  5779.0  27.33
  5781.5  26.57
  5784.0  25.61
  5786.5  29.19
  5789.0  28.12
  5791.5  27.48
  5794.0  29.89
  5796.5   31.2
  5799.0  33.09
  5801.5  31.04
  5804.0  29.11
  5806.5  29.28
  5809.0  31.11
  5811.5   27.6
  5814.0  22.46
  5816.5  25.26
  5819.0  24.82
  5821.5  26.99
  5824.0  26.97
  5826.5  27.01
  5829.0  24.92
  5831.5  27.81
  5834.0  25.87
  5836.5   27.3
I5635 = 2.0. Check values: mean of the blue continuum 22.3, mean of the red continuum 24.9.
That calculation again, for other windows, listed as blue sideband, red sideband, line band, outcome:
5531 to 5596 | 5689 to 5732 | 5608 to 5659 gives 4.0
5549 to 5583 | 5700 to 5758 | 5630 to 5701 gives 5.3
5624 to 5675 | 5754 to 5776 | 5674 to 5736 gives -3.0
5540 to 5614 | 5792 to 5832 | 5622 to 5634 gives 1.8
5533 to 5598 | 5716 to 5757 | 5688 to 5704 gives 1.2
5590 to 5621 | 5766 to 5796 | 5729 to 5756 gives -1.2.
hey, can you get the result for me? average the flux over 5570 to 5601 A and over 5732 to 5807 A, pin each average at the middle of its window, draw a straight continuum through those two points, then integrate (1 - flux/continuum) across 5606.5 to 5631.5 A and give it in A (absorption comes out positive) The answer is 2.4 A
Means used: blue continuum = 22.4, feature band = 21.1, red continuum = 27.7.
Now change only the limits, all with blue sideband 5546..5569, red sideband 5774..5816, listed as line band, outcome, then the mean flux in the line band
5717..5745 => 0.6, 26.2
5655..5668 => 1.3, 22.7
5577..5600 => 1.1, 22.3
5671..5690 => 1.1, 24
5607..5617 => 0.6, 22.5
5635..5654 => 1.5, 22.8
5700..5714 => 0.1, 26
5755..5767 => 0.6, 26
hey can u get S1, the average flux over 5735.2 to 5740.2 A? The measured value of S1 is 26.1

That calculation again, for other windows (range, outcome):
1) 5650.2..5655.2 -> 24.6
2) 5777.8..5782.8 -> 26.9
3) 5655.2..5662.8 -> 23.9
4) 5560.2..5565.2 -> 23.2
